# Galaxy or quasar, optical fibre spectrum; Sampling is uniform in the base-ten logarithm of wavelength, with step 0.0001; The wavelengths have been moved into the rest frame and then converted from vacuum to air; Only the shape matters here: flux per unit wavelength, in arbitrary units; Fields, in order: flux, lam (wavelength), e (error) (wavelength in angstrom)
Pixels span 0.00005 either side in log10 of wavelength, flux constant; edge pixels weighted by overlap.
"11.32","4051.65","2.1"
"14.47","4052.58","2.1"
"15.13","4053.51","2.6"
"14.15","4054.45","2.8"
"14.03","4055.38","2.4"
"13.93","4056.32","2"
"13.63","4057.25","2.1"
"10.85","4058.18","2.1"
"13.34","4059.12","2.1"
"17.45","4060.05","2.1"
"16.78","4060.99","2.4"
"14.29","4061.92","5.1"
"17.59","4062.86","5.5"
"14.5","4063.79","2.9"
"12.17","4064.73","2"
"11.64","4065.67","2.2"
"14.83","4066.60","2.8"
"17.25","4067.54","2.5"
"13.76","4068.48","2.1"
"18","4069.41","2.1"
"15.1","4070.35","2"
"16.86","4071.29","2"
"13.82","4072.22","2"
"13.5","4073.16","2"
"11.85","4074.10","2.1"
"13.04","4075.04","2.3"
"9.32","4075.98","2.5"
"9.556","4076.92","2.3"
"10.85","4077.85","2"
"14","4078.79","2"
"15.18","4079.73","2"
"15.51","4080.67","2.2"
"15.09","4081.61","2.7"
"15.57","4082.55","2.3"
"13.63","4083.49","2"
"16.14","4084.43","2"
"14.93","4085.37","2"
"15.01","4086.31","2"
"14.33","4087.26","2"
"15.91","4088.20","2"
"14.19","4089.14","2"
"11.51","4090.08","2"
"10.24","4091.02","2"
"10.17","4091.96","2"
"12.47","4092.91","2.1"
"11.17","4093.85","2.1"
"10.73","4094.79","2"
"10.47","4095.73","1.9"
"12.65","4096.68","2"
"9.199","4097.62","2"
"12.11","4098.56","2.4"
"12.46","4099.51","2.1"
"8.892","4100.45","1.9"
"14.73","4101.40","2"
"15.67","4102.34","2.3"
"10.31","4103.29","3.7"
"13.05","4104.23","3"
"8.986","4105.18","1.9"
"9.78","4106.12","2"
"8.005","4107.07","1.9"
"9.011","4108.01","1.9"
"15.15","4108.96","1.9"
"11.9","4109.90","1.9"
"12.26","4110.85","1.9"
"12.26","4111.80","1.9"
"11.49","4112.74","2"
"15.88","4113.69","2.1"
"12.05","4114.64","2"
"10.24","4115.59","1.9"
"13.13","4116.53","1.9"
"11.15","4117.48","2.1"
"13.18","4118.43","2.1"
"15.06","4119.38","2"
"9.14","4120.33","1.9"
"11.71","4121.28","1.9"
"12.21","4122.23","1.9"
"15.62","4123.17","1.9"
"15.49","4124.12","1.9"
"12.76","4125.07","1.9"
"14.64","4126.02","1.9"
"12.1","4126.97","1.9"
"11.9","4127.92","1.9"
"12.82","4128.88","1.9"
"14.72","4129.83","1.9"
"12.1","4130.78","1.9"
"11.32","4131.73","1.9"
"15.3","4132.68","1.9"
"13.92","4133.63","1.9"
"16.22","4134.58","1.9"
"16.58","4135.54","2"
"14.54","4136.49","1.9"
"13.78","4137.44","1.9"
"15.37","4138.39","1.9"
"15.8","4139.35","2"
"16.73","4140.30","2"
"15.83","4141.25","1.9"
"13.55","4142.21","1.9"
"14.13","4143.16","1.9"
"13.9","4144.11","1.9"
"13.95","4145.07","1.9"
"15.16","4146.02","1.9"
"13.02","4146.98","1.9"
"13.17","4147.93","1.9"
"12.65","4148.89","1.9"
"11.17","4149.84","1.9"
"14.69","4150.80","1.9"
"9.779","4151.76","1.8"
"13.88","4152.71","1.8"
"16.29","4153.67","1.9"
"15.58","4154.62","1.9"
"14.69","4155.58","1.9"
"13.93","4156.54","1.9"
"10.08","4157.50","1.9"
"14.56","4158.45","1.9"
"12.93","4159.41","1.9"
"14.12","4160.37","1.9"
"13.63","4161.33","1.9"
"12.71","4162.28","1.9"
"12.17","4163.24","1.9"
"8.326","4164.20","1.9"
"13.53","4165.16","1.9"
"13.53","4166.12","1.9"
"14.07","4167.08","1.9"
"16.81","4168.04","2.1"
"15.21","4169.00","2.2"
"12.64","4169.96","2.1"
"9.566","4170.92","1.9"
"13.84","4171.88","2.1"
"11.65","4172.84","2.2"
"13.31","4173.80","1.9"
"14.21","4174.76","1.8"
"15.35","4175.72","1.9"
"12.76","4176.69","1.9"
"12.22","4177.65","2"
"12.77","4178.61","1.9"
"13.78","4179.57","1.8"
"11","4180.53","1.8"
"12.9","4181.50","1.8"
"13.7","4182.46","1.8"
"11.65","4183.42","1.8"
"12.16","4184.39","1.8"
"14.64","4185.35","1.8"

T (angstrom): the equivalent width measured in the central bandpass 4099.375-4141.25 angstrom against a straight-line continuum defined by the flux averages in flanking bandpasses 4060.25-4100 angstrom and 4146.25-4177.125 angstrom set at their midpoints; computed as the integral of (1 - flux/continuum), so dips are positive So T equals 1.3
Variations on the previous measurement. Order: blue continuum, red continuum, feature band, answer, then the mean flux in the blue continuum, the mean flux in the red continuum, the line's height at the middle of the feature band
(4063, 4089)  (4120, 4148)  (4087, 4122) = 5.4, 14.2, 14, 14.1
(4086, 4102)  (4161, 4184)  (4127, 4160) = -3.3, 12.1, 13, 12.7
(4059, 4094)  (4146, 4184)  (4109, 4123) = 1.2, 14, 13.1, 13.6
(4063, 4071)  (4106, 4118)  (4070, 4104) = 1.3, 14.8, 11.8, 13.5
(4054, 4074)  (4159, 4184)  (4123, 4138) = -0.4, 14.6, 13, 13.6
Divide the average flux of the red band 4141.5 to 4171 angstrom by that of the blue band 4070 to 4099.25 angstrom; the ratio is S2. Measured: 1.03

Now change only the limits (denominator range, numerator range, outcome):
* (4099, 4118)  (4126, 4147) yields 1.21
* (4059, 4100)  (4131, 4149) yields 1.06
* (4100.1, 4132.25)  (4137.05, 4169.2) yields 1.12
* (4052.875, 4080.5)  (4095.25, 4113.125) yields 0.82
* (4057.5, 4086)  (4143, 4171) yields 0.94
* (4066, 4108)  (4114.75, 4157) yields 1.06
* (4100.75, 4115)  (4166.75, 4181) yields 1.11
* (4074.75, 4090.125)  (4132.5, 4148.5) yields 1.07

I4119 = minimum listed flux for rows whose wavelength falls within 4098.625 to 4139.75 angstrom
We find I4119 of 8.005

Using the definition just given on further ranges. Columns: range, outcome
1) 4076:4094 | 9.556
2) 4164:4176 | 8.326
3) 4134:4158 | 9.779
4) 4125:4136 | 11.32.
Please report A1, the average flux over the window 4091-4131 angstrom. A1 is 12.1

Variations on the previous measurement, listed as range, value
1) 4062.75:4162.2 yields 13.3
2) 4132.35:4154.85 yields 14.4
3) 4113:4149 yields 13.7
